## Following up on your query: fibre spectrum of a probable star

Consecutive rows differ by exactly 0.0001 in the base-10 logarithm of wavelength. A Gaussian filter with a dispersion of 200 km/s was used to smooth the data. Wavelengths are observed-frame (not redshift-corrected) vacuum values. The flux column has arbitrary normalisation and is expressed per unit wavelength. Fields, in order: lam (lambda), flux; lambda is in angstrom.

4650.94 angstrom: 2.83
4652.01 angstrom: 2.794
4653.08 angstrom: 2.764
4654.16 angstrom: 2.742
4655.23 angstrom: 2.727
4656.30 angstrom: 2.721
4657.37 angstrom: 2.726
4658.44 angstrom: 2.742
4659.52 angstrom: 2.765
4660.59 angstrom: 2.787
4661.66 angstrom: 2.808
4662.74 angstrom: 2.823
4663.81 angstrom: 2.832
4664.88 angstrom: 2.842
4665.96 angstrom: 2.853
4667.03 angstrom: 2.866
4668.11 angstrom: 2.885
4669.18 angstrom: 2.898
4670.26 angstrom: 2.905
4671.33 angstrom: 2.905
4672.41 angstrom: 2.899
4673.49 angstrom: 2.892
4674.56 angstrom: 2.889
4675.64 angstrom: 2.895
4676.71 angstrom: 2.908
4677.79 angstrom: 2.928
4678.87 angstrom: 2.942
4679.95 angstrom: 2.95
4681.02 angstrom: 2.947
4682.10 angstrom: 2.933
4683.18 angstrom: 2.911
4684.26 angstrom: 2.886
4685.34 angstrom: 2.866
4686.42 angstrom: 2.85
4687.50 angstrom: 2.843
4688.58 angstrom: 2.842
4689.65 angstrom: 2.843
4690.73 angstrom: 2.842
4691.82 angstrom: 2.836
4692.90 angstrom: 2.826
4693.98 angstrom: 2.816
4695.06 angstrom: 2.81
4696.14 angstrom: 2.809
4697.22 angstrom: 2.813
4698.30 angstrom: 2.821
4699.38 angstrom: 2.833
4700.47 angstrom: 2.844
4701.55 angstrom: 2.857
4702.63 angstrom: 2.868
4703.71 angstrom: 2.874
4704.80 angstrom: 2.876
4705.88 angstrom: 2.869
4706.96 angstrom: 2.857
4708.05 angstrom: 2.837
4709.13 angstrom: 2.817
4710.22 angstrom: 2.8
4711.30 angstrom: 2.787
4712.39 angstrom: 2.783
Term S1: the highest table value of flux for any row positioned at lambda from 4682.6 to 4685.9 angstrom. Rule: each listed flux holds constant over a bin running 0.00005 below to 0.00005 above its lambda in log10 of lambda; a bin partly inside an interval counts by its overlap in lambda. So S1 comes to 2.911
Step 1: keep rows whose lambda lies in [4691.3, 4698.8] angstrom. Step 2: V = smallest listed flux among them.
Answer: 2.809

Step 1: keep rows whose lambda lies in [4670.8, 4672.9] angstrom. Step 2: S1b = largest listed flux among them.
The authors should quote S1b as 2.905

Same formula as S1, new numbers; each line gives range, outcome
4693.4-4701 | 2.844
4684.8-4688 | 2.866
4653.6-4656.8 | 2.742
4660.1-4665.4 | 2.842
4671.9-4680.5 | 2.95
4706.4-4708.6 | 2.857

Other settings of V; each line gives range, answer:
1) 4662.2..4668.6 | 2.823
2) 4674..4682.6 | 2.889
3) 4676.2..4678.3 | 2.908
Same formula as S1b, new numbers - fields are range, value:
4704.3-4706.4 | 2.876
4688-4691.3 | 2.843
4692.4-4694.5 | 2.826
